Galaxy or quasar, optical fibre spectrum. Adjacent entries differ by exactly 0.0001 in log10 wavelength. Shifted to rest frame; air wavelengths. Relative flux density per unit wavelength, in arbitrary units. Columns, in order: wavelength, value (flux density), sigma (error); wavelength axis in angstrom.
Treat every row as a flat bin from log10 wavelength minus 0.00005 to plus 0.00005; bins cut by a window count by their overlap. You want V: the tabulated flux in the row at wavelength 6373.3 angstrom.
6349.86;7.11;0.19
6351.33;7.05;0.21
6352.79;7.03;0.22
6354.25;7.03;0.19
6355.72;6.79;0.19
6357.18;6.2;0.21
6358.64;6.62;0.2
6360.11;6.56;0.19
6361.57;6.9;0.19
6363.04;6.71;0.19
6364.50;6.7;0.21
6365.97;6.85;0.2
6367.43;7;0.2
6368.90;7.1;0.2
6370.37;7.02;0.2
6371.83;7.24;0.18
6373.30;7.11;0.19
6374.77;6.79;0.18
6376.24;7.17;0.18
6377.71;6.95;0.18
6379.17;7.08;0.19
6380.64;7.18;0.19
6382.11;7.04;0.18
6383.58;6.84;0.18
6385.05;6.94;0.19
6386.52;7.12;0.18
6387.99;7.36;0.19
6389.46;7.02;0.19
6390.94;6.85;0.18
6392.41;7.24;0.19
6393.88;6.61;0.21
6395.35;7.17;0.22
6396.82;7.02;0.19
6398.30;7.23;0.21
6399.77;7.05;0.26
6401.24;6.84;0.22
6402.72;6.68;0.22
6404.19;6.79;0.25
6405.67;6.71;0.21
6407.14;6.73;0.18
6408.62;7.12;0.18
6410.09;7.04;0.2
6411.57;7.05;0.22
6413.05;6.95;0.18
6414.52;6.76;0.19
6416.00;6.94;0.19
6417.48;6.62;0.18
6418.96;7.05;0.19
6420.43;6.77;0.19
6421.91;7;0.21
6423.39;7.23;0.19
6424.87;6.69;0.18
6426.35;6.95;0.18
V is 7.11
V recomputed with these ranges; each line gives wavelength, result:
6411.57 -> 7.05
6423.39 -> 7.23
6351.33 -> 7.05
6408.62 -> 7.12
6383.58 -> 6.84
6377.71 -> 6.95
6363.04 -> 6.71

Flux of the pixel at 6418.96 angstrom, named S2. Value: 7.05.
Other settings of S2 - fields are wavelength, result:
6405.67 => 6.71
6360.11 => 6.56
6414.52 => 6.76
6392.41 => 7.24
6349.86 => 7.11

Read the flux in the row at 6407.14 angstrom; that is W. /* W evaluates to 6.73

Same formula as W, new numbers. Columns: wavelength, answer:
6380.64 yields 7.18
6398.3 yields 7.23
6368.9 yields 7.1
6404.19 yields 6.79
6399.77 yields 7.05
